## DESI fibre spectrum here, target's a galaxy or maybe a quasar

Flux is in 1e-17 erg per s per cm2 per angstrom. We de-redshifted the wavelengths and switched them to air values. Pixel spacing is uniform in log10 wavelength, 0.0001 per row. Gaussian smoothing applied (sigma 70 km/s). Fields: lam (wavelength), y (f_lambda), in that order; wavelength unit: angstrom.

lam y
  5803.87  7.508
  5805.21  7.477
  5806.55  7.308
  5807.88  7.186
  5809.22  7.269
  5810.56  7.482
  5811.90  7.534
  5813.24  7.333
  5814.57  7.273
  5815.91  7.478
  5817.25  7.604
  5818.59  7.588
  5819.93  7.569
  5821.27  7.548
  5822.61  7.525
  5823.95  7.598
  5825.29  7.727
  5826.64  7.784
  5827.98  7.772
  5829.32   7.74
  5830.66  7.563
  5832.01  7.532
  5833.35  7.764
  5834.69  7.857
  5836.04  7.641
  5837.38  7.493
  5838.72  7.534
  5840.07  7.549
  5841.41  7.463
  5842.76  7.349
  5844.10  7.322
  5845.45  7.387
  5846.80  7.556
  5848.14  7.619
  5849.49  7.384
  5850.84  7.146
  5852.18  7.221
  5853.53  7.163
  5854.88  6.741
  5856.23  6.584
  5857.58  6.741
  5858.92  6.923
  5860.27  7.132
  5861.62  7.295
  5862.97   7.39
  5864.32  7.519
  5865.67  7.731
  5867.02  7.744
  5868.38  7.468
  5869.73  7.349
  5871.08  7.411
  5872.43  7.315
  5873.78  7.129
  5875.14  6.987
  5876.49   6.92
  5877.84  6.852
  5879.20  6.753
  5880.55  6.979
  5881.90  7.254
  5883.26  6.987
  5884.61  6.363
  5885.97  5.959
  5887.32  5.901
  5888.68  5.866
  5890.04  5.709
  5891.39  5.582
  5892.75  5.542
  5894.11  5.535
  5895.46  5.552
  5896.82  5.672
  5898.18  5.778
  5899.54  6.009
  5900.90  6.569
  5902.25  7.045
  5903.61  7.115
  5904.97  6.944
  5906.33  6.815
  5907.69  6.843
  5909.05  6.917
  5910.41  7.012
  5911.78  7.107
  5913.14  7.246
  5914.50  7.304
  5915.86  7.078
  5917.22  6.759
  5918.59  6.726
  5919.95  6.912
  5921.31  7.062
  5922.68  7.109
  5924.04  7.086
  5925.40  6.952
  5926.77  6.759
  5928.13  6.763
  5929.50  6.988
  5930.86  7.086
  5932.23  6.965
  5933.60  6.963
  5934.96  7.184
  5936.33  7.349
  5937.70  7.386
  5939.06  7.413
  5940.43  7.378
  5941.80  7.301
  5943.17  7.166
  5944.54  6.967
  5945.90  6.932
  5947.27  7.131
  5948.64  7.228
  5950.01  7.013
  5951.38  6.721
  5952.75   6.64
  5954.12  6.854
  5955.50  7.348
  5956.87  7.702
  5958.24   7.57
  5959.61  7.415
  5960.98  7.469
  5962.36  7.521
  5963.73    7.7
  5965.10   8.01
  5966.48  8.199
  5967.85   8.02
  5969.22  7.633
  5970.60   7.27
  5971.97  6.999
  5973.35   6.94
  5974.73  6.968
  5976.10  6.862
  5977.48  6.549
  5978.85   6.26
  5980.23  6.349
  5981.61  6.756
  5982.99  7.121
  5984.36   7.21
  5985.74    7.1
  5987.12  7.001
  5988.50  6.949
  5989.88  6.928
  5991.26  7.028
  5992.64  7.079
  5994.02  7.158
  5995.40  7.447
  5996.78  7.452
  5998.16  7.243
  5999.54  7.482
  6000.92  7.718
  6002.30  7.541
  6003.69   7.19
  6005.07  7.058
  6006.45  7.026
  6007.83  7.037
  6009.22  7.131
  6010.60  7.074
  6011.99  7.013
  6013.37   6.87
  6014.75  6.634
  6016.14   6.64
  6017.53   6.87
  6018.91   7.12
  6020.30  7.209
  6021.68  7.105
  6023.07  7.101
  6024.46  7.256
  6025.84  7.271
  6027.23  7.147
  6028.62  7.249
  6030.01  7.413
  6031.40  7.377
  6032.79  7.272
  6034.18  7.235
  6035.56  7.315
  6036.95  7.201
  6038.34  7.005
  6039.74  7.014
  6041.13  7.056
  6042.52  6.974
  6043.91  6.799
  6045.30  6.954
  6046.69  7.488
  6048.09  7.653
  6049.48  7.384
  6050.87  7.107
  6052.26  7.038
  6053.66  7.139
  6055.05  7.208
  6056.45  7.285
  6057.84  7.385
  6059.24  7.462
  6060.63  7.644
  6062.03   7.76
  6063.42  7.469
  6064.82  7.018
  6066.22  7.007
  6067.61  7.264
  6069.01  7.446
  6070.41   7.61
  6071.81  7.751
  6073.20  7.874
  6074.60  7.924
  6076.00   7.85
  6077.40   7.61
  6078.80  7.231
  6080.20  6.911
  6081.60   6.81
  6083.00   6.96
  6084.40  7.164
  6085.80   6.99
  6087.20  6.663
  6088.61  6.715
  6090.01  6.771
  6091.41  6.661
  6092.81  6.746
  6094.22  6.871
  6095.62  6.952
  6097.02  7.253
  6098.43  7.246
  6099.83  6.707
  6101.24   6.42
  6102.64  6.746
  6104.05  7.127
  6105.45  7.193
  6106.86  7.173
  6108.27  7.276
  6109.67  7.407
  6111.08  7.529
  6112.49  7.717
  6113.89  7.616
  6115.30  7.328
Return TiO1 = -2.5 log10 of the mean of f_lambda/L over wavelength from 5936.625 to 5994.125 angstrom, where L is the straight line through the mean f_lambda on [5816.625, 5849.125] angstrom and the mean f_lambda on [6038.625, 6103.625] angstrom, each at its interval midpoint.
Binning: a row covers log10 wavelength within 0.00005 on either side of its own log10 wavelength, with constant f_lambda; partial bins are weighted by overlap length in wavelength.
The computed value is 0.03 mag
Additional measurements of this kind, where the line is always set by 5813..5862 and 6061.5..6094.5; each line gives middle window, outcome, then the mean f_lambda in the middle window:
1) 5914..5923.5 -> 0.05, 6.99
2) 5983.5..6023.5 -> 0.02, 7.12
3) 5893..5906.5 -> 0.18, 6.26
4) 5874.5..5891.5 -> 0.14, 6.5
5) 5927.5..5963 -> 0.02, 7.17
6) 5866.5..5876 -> 0.01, 7.32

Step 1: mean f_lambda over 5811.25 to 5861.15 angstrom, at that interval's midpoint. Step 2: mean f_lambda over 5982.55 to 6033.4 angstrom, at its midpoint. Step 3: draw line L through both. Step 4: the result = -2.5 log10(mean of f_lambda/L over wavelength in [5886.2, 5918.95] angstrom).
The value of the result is 0.14 mag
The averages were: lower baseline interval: 7.43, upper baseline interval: 7.15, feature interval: 6.43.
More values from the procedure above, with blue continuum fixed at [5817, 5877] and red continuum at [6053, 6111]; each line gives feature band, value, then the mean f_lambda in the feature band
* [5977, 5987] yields 0.08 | 6.78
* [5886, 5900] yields 0.27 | 5.72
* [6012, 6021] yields 0.05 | 6.91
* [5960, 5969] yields -0.07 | 7.8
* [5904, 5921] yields 0.06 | 6.98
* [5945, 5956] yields 0.05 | 6.98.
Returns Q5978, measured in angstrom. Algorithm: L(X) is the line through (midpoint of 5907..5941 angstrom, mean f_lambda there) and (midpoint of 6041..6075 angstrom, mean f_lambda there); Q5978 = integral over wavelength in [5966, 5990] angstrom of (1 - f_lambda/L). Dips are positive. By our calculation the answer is 0.4 angstrom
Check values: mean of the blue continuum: 7.05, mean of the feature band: 7.06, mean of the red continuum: 7.35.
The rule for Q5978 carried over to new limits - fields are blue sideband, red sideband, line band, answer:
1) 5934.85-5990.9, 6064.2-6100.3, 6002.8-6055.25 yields 0.33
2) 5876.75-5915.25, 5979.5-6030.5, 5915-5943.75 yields -1.71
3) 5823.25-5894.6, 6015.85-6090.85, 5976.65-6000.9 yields 0.55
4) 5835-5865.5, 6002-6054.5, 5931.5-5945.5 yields 0.02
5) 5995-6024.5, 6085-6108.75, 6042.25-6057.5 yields -0.35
